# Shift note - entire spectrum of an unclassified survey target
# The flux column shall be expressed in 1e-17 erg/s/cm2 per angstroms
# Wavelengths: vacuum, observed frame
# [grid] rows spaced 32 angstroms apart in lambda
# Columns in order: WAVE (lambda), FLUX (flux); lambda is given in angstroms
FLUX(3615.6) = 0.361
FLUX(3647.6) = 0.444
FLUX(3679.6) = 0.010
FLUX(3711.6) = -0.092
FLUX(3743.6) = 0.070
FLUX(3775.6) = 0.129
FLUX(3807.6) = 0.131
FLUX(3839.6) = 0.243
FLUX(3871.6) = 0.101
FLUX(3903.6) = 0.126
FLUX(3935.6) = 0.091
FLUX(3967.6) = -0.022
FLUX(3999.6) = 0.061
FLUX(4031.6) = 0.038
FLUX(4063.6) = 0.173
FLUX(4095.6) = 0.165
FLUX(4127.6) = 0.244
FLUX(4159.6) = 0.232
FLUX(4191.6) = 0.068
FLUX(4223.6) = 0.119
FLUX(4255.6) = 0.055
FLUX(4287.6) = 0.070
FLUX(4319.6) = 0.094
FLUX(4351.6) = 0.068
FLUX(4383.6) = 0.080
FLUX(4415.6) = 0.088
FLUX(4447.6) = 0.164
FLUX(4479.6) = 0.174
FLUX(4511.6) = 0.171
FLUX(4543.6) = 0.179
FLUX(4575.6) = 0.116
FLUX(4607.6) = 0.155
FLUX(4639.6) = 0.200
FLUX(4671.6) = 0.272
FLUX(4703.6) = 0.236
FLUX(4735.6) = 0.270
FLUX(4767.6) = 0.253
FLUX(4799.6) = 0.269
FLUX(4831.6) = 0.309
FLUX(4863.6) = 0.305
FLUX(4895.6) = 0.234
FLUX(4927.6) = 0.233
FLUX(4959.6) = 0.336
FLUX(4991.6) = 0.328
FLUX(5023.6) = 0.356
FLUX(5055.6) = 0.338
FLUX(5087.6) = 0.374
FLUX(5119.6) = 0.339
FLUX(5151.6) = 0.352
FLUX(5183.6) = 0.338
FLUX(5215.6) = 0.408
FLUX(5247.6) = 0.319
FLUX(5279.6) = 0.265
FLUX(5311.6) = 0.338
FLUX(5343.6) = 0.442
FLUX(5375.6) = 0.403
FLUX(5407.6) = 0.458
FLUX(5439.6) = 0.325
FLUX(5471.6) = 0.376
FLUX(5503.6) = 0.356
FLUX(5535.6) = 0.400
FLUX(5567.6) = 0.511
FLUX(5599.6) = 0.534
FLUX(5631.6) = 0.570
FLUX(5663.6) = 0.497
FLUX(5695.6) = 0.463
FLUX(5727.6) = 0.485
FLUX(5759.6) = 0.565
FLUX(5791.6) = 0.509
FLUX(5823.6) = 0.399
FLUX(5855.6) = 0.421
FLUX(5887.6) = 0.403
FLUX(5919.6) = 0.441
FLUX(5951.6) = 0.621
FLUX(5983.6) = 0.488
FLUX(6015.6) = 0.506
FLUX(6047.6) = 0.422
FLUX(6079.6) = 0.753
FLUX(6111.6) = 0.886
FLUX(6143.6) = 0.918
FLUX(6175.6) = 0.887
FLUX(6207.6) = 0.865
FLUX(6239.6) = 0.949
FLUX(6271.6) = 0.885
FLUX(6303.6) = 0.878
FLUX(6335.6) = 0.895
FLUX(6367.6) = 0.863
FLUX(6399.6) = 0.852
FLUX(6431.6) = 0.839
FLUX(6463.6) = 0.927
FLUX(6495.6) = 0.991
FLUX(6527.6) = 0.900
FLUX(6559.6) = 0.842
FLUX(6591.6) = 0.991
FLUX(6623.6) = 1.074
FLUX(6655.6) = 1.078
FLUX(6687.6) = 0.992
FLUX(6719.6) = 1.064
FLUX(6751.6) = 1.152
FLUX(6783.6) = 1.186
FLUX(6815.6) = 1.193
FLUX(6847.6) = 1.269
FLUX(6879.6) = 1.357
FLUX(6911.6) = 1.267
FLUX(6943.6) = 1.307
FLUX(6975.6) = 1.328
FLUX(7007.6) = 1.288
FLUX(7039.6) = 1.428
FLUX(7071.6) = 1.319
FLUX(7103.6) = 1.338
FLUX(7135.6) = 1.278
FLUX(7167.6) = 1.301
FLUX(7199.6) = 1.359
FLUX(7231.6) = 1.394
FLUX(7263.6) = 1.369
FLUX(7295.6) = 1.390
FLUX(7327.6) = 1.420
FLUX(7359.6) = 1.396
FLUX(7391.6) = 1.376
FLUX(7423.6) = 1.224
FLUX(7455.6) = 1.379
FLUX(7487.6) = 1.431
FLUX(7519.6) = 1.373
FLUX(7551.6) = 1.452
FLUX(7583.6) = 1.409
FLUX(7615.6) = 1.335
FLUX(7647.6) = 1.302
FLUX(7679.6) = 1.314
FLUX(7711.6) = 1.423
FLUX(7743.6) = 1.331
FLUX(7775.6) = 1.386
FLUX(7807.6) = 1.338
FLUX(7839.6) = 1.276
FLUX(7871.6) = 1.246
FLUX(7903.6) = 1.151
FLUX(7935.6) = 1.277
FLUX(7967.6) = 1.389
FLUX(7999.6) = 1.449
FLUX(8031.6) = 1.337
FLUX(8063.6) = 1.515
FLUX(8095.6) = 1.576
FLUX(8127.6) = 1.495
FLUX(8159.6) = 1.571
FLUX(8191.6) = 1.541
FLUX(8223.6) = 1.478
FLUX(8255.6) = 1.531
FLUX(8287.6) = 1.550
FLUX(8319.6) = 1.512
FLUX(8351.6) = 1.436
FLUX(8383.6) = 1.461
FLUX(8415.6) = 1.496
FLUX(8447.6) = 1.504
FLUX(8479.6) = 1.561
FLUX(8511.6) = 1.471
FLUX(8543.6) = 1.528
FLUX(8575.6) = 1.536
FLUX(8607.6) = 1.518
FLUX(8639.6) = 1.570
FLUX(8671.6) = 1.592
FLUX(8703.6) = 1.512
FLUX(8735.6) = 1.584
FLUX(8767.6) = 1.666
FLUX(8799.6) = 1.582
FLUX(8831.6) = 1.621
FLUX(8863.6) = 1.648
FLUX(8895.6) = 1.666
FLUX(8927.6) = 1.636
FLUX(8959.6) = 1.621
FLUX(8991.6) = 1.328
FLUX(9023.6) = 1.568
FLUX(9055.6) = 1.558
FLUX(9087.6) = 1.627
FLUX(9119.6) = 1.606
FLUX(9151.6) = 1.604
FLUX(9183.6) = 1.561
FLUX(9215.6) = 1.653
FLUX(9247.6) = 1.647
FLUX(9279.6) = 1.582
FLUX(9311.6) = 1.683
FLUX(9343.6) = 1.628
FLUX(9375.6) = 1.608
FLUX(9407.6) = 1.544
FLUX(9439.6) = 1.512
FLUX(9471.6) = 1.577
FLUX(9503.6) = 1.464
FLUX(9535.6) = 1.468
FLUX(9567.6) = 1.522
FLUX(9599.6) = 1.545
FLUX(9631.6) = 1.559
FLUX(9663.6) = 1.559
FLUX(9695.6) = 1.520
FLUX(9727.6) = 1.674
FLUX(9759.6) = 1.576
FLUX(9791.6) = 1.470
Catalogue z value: 0.52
